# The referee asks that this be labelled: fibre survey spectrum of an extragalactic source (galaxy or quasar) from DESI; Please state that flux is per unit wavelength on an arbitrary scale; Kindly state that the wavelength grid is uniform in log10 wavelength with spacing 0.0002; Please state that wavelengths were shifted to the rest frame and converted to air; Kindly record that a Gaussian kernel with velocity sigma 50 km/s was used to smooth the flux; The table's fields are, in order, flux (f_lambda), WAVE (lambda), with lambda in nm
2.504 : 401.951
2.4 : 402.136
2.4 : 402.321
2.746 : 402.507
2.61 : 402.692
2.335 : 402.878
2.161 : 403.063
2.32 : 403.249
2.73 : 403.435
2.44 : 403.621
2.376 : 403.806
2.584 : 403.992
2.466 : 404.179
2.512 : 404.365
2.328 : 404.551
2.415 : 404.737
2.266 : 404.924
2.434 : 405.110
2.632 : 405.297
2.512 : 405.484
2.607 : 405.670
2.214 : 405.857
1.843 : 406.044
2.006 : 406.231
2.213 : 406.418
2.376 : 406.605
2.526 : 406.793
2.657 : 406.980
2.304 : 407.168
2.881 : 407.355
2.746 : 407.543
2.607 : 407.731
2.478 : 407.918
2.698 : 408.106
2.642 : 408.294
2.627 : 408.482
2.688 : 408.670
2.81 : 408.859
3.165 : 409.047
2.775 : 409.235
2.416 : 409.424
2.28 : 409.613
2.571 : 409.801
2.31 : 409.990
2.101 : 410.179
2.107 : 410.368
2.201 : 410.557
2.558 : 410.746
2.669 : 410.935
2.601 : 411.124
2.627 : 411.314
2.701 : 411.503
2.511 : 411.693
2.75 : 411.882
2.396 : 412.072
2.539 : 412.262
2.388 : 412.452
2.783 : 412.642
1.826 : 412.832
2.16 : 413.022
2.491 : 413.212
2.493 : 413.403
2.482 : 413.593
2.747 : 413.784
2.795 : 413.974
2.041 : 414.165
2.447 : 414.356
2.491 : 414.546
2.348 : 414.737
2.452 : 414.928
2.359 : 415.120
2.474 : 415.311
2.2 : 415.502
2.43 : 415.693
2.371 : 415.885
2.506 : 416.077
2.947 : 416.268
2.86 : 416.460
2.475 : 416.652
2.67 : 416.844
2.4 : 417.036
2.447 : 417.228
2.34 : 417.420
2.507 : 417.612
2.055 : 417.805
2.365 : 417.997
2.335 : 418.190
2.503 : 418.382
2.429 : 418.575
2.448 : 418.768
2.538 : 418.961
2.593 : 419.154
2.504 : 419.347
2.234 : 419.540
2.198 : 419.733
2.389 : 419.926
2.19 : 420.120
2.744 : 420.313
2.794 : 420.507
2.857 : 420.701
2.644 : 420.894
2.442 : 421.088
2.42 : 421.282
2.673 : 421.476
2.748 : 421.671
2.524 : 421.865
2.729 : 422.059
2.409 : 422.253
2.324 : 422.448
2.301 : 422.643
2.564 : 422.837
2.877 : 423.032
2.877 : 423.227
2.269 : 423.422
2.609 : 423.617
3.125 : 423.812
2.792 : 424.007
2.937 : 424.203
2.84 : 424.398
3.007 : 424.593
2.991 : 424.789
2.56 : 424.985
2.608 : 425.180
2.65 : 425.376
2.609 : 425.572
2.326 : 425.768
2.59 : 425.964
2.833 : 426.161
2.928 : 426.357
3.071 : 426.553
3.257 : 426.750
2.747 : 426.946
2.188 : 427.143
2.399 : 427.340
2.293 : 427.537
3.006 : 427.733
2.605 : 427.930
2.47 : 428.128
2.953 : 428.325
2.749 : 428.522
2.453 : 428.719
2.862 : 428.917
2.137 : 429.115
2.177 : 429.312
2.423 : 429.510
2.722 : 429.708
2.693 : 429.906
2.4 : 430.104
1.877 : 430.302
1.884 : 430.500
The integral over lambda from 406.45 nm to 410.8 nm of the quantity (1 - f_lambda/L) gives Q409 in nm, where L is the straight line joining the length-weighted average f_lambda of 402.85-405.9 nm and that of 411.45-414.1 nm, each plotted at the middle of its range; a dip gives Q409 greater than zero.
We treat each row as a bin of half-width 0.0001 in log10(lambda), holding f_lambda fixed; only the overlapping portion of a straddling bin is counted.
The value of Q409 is -0.13 nm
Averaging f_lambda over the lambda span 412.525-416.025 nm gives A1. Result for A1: 2.41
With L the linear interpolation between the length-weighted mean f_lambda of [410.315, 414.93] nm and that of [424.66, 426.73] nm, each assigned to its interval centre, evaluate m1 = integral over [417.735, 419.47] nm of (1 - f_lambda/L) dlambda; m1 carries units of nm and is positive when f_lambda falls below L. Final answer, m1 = 0.11 nm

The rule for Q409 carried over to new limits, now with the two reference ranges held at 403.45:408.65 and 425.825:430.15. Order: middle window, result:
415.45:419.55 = 0.14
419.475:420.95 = 0.04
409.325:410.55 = 0.10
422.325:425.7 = -0.12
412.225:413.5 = 0.07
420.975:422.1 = 0.00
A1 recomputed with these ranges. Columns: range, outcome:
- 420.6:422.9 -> 2.55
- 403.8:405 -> 2.43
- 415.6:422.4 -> 2.5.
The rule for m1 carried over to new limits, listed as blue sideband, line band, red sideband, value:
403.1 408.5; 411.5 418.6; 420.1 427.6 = 0.30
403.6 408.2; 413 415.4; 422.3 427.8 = 0.09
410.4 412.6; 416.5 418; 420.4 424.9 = 0.11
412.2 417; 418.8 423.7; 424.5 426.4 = 0.14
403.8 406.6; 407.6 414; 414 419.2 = -0.33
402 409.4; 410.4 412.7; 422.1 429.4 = 0.00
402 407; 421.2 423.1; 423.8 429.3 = 0.06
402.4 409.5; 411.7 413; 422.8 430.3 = 0.06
